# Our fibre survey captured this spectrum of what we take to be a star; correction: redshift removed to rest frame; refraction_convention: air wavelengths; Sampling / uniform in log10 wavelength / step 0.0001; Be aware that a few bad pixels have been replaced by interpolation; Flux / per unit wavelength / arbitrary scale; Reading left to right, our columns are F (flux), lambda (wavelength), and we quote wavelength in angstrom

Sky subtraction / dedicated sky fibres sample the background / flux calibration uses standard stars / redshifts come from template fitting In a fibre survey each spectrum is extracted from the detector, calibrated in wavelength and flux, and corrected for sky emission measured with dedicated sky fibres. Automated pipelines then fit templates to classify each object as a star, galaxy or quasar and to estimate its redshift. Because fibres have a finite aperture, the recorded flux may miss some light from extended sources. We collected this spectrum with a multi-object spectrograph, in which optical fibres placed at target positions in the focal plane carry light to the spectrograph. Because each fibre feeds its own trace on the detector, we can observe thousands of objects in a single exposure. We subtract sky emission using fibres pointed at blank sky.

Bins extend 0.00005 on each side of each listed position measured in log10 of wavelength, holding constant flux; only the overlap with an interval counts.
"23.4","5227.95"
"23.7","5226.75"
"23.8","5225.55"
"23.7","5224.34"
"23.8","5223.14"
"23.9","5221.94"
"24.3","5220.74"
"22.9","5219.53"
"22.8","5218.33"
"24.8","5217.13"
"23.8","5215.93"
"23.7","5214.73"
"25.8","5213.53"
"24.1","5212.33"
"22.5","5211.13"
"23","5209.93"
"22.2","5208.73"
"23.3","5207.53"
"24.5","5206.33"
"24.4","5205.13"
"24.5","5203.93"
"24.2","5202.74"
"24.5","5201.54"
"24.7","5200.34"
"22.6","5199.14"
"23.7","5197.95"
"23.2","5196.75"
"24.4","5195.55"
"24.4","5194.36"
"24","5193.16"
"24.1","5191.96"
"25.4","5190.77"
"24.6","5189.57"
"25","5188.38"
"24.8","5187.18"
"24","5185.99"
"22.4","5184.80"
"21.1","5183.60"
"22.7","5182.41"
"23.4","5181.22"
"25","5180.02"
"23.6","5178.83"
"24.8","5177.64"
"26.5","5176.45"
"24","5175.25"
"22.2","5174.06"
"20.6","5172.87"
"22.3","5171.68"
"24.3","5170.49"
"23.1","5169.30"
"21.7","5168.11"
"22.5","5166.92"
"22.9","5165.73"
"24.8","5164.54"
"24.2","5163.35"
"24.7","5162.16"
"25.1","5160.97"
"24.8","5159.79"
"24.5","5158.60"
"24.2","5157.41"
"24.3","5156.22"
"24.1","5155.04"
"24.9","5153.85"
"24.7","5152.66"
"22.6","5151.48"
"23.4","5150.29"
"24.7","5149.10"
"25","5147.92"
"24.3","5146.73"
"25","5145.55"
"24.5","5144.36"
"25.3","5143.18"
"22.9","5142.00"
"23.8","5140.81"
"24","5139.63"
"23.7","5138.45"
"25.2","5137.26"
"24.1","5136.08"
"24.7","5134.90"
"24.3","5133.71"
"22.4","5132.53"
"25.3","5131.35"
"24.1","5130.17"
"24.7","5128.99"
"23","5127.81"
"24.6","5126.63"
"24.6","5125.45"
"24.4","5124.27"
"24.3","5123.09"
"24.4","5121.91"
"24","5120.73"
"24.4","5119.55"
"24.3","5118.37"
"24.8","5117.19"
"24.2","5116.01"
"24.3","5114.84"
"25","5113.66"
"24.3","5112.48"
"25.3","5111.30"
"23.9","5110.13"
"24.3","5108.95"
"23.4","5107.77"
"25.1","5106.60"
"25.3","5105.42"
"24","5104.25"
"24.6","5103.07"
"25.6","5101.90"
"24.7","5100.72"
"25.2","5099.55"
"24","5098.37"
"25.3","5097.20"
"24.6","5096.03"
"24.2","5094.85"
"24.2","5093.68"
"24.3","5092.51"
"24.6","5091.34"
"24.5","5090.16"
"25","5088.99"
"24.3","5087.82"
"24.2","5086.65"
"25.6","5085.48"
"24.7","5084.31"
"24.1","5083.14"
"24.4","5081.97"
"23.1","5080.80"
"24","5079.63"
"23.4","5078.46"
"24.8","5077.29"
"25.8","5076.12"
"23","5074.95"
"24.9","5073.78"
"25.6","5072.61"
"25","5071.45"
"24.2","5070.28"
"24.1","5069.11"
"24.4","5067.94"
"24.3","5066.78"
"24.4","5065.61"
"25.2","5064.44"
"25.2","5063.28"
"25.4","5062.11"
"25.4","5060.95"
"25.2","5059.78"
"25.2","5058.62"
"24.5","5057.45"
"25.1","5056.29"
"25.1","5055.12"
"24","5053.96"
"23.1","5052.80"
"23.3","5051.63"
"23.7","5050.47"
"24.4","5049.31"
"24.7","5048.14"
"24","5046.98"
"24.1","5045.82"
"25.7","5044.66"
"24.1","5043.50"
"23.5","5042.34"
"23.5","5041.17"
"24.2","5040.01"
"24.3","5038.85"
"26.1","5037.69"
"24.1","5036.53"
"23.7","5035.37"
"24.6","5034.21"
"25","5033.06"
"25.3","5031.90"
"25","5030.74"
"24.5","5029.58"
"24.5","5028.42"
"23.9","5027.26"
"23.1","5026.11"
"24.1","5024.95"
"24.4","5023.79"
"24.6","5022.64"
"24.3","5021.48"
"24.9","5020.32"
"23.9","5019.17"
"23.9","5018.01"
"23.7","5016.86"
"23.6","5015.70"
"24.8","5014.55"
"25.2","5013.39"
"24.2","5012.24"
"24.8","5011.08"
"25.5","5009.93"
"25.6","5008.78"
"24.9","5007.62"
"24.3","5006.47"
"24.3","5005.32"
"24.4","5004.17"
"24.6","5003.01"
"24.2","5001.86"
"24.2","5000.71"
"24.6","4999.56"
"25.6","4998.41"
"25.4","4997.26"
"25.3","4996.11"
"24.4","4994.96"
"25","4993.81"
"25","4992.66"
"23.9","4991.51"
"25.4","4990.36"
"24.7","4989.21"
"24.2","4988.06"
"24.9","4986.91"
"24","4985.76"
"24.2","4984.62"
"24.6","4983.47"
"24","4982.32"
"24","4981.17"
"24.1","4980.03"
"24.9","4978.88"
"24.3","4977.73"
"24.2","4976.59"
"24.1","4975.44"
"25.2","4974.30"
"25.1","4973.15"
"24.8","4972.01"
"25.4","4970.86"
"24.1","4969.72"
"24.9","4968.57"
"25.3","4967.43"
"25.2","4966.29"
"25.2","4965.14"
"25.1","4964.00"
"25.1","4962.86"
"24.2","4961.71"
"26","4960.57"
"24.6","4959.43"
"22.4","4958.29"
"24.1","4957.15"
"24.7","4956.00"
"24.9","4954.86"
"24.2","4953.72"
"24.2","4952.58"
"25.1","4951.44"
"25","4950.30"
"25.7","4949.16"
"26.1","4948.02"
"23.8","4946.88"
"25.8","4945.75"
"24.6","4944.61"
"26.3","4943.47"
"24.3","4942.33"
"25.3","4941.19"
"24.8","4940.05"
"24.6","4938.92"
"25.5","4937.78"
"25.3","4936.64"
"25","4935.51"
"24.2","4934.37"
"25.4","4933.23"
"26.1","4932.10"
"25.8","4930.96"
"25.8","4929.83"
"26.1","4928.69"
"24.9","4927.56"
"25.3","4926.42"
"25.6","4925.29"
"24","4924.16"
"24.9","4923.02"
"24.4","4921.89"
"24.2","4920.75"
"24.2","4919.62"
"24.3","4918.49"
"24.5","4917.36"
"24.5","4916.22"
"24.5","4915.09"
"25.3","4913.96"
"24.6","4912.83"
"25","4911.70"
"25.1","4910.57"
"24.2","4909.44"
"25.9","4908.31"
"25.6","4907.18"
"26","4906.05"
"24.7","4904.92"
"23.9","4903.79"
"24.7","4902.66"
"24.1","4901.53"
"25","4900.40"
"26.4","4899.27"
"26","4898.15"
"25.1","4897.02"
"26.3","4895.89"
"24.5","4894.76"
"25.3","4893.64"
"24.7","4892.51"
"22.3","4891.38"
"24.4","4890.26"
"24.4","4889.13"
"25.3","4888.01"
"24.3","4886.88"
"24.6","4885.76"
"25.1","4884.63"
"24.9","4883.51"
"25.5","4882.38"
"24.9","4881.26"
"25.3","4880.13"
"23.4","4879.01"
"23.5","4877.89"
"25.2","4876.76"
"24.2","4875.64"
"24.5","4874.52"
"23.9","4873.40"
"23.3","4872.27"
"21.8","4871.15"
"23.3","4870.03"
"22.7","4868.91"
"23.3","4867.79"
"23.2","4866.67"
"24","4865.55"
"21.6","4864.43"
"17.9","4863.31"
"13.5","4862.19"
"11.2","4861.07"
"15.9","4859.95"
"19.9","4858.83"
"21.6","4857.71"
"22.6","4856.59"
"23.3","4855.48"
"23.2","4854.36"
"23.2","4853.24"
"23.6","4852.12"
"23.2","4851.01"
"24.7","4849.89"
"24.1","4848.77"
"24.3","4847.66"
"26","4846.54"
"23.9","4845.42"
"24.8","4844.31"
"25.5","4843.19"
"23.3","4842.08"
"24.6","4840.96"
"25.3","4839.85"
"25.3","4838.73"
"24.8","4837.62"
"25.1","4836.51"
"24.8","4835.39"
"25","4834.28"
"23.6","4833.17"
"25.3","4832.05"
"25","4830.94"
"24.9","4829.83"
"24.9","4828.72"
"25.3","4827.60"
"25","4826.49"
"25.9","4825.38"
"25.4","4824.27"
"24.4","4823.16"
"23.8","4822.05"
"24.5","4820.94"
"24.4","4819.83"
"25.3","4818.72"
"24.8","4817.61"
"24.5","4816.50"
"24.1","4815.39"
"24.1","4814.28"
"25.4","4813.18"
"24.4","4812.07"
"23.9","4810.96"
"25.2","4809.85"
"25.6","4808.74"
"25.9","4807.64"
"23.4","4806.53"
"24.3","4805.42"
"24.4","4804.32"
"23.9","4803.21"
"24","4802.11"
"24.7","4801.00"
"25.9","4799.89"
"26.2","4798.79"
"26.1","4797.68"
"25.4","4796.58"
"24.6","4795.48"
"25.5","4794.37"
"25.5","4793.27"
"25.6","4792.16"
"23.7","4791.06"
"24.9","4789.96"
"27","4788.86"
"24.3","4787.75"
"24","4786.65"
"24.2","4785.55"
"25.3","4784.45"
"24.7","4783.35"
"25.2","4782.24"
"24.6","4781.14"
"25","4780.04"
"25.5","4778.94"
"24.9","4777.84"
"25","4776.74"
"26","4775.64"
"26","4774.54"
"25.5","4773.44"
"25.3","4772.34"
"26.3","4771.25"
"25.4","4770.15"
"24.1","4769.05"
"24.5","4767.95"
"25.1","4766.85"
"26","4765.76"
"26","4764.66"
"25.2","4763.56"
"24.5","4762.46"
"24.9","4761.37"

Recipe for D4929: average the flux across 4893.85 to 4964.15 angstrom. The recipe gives 25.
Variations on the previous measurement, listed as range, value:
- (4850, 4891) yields 22.7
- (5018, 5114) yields 24.5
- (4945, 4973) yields 24.8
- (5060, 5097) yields 24.6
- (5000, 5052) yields 24.4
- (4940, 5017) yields 24.7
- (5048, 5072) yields 24.6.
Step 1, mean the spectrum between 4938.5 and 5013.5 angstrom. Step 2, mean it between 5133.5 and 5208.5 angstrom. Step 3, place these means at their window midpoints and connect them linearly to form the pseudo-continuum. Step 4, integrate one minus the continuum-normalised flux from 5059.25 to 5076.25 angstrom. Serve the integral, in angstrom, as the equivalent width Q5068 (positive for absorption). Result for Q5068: -0.3 angstrom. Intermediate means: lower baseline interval 24.7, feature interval 24.8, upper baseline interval 24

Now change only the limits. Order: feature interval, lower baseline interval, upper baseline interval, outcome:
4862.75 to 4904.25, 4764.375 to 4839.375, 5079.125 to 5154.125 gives 1.2 angstrom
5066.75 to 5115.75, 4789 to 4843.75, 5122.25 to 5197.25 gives -0.7 angstrom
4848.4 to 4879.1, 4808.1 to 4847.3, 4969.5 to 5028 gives 3.5 angstrom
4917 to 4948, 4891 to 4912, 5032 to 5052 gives -0.2 angstrom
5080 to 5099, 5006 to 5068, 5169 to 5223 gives -0.1 angstrom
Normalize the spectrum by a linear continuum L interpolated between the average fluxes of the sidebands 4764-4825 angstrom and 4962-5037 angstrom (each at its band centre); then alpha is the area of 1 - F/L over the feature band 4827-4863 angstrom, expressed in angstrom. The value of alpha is 2.5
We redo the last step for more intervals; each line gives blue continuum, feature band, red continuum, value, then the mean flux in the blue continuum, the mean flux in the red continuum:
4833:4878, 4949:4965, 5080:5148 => -0.8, 22.9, 24.4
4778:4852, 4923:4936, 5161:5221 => -0.4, 24.8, 23.7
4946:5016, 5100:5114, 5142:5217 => -0.2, 24.7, 23.9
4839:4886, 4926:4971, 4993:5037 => -2.2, 22.9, 24.5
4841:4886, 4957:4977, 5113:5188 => -1.3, 22.9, 24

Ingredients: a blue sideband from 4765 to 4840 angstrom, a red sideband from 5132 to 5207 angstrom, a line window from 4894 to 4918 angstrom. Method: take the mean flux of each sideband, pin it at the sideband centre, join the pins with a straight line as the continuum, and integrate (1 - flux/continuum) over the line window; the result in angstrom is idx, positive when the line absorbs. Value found -0.3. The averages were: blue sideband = 25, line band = 25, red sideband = 24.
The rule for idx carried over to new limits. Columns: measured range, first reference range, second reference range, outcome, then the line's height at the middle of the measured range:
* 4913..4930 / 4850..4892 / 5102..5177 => -1.37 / 23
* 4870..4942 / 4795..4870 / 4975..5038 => -2.07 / 24.1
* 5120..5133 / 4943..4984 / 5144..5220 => -0.04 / 24.1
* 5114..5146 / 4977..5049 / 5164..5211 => -0.45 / 23.9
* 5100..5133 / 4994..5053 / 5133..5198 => -0.38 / 24.1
